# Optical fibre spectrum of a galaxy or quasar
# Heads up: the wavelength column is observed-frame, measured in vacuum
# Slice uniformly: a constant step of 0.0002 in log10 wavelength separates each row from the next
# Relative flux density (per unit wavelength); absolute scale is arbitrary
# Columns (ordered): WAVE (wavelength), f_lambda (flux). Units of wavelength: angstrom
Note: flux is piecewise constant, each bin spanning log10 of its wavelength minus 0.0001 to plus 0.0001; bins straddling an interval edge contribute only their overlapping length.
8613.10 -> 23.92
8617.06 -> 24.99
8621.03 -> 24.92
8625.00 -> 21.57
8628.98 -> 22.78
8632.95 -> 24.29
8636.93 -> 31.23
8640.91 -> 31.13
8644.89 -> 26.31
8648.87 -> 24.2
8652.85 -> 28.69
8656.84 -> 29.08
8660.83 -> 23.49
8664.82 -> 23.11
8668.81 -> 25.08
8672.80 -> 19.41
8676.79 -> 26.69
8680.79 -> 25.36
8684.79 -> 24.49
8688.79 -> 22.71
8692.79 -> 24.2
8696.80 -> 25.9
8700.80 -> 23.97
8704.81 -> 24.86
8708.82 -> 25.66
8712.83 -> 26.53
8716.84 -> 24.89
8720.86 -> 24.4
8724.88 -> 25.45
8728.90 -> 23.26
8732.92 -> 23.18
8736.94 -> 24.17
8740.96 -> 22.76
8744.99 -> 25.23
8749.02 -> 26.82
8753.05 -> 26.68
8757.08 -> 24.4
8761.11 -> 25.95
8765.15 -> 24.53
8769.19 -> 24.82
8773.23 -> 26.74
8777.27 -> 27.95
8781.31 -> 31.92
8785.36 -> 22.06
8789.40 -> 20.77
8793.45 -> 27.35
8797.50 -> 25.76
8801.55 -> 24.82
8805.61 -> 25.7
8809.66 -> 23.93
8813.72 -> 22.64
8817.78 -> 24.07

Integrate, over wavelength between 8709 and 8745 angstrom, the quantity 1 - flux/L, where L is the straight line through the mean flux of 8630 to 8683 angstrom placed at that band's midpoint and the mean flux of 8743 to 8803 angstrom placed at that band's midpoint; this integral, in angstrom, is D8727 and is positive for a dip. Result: 1.9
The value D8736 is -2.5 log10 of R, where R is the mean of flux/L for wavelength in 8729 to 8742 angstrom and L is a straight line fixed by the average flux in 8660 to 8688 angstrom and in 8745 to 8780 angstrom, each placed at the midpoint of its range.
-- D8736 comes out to 0.09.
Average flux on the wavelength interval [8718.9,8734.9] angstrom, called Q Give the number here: 24.1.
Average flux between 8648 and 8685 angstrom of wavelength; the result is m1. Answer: 25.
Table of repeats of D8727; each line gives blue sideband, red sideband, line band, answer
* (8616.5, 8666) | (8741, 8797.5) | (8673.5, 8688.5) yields 0.7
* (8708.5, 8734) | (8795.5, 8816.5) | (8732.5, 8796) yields -1.9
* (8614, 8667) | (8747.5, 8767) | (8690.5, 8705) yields 0.6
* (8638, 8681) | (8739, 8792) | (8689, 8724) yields 1.0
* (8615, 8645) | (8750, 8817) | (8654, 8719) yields 2.3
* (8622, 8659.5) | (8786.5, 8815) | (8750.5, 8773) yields -0.5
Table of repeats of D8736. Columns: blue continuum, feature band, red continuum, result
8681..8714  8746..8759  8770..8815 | -0.03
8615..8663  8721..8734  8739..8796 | 0.07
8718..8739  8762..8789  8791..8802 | -0.03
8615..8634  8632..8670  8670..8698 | -0.12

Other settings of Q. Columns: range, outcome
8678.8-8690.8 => 24.2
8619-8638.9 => 24.9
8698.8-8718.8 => 25.2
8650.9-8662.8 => 27.1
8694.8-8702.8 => 25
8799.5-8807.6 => 25.2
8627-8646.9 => 27.2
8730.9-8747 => 23.8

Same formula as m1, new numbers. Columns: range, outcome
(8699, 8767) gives 24.9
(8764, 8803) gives 25.7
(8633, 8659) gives 28.1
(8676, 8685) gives 25.5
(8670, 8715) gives 24.5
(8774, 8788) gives 27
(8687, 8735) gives 24.6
